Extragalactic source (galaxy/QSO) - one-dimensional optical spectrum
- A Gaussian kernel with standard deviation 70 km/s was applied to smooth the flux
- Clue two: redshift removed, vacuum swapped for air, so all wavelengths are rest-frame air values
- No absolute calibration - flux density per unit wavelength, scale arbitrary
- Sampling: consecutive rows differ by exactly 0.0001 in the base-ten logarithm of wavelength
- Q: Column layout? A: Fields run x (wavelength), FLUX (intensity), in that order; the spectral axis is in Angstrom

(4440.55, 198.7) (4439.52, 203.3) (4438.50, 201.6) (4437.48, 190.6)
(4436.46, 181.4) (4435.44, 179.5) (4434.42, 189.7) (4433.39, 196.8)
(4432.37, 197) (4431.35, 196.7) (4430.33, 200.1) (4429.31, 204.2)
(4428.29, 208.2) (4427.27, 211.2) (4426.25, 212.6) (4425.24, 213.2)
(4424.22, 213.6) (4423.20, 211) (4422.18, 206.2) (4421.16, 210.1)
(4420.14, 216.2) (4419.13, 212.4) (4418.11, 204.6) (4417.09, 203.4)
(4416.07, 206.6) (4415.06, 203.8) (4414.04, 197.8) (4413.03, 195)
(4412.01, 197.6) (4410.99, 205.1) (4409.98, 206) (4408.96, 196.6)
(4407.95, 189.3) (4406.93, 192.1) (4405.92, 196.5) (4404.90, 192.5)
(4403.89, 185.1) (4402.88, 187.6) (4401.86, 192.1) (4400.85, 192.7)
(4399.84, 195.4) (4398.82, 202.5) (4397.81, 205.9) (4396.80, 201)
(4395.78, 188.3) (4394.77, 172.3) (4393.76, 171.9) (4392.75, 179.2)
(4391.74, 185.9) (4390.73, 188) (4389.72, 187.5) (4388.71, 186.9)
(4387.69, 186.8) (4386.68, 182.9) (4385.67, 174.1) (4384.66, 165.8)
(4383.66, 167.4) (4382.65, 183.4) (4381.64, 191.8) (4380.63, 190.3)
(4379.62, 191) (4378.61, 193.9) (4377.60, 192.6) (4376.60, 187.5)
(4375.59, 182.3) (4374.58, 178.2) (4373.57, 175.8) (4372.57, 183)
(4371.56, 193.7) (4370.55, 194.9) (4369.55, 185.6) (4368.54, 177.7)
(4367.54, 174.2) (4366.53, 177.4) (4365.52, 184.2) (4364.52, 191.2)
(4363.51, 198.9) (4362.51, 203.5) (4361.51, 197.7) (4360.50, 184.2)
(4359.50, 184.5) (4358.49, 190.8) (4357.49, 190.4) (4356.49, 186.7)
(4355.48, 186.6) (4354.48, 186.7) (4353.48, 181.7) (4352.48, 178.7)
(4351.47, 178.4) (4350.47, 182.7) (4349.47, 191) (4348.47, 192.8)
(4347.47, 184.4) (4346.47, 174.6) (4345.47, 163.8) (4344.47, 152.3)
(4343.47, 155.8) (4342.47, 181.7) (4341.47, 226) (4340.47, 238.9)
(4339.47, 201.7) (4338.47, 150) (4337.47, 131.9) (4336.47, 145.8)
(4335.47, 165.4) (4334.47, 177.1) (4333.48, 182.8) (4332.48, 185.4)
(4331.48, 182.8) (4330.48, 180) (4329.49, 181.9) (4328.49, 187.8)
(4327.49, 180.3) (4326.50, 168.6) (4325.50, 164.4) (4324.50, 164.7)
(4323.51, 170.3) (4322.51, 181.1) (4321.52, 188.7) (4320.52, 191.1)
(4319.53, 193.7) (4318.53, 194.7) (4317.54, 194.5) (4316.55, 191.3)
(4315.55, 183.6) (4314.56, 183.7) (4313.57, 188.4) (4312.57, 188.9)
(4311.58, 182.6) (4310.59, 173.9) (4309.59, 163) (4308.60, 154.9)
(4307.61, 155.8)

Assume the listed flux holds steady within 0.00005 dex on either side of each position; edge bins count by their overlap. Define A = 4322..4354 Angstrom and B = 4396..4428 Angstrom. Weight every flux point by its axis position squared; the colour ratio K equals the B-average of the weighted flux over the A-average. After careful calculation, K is 1.17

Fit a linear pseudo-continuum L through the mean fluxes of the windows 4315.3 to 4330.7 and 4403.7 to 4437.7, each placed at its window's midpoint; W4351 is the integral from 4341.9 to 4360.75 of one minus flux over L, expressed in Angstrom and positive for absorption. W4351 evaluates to 0.7 Angstrom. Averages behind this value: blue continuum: 182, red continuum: 201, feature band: 181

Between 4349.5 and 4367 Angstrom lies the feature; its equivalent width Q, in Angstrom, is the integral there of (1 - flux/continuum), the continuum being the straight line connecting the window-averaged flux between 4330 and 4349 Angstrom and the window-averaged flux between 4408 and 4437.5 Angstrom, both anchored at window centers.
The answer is -0.4 Angstrom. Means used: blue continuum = 178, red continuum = 202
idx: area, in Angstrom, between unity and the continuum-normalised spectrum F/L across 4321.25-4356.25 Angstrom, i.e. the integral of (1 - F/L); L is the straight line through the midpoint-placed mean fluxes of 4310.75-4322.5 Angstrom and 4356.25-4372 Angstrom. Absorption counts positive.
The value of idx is 1.9 Angstrom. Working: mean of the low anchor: 189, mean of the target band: 178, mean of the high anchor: 189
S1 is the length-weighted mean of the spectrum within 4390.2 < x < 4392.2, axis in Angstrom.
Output 187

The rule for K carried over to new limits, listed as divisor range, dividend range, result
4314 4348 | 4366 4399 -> 1.05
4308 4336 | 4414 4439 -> 1.18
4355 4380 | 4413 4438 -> 1.11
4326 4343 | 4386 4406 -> 1.08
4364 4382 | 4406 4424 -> 1.11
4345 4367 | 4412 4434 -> 1.14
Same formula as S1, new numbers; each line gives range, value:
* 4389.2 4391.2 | 188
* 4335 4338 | 147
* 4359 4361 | 185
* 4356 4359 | 189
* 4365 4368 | 179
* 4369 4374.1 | 186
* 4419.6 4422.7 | 211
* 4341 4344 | 187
